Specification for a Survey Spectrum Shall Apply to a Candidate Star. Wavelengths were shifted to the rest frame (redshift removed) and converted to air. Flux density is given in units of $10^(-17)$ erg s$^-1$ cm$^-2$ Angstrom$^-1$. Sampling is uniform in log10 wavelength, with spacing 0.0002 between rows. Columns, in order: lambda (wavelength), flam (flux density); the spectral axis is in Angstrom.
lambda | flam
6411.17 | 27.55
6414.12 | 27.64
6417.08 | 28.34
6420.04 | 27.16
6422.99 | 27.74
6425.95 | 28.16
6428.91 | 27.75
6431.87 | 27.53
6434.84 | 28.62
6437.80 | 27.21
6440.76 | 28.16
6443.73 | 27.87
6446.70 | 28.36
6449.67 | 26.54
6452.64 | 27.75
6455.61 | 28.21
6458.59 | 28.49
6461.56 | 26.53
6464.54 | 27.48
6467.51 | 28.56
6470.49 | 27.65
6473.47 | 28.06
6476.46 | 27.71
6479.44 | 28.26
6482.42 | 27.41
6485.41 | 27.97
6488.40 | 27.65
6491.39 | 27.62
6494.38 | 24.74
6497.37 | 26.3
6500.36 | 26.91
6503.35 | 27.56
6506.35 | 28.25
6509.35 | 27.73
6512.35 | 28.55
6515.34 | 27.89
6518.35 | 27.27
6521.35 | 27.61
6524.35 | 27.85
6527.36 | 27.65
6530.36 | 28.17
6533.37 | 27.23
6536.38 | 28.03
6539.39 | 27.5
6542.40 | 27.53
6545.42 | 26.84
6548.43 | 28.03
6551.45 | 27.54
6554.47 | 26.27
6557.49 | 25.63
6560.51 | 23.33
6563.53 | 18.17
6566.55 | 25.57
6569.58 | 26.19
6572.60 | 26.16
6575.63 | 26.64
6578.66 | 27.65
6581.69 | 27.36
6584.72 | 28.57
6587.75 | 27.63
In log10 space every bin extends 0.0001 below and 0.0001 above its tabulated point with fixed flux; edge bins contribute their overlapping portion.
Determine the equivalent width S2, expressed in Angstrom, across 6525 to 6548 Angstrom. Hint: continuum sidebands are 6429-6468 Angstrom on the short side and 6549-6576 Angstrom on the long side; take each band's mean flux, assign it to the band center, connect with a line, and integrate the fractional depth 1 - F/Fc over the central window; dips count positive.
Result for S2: -1.7 Angstrom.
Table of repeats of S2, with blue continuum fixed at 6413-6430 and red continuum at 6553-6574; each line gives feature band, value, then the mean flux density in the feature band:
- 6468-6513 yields -2.3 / 27.5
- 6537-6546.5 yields -0.9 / 27.4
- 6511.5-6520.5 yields -0.8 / 27.8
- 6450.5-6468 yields -0.5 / 27.8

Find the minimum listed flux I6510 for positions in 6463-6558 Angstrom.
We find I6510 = 24.74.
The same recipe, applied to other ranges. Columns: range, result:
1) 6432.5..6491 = 26.53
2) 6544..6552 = 26.84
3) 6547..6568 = 18.17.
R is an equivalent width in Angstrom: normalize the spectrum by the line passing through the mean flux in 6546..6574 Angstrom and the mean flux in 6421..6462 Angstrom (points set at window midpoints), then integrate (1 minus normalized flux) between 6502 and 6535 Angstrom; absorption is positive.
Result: -2.07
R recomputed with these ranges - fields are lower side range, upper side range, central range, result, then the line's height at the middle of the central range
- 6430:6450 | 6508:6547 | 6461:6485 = 0.0 Angstrom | 27.8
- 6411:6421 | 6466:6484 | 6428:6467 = 0.1 Angstrom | 27.8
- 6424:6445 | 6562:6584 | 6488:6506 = 0.0 Angstrom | 26.8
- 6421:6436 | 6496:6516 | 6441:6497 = 0.3 Angstrom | 27.8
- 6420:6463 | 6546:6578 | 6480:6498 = -0.1 Angstrom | 26.9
